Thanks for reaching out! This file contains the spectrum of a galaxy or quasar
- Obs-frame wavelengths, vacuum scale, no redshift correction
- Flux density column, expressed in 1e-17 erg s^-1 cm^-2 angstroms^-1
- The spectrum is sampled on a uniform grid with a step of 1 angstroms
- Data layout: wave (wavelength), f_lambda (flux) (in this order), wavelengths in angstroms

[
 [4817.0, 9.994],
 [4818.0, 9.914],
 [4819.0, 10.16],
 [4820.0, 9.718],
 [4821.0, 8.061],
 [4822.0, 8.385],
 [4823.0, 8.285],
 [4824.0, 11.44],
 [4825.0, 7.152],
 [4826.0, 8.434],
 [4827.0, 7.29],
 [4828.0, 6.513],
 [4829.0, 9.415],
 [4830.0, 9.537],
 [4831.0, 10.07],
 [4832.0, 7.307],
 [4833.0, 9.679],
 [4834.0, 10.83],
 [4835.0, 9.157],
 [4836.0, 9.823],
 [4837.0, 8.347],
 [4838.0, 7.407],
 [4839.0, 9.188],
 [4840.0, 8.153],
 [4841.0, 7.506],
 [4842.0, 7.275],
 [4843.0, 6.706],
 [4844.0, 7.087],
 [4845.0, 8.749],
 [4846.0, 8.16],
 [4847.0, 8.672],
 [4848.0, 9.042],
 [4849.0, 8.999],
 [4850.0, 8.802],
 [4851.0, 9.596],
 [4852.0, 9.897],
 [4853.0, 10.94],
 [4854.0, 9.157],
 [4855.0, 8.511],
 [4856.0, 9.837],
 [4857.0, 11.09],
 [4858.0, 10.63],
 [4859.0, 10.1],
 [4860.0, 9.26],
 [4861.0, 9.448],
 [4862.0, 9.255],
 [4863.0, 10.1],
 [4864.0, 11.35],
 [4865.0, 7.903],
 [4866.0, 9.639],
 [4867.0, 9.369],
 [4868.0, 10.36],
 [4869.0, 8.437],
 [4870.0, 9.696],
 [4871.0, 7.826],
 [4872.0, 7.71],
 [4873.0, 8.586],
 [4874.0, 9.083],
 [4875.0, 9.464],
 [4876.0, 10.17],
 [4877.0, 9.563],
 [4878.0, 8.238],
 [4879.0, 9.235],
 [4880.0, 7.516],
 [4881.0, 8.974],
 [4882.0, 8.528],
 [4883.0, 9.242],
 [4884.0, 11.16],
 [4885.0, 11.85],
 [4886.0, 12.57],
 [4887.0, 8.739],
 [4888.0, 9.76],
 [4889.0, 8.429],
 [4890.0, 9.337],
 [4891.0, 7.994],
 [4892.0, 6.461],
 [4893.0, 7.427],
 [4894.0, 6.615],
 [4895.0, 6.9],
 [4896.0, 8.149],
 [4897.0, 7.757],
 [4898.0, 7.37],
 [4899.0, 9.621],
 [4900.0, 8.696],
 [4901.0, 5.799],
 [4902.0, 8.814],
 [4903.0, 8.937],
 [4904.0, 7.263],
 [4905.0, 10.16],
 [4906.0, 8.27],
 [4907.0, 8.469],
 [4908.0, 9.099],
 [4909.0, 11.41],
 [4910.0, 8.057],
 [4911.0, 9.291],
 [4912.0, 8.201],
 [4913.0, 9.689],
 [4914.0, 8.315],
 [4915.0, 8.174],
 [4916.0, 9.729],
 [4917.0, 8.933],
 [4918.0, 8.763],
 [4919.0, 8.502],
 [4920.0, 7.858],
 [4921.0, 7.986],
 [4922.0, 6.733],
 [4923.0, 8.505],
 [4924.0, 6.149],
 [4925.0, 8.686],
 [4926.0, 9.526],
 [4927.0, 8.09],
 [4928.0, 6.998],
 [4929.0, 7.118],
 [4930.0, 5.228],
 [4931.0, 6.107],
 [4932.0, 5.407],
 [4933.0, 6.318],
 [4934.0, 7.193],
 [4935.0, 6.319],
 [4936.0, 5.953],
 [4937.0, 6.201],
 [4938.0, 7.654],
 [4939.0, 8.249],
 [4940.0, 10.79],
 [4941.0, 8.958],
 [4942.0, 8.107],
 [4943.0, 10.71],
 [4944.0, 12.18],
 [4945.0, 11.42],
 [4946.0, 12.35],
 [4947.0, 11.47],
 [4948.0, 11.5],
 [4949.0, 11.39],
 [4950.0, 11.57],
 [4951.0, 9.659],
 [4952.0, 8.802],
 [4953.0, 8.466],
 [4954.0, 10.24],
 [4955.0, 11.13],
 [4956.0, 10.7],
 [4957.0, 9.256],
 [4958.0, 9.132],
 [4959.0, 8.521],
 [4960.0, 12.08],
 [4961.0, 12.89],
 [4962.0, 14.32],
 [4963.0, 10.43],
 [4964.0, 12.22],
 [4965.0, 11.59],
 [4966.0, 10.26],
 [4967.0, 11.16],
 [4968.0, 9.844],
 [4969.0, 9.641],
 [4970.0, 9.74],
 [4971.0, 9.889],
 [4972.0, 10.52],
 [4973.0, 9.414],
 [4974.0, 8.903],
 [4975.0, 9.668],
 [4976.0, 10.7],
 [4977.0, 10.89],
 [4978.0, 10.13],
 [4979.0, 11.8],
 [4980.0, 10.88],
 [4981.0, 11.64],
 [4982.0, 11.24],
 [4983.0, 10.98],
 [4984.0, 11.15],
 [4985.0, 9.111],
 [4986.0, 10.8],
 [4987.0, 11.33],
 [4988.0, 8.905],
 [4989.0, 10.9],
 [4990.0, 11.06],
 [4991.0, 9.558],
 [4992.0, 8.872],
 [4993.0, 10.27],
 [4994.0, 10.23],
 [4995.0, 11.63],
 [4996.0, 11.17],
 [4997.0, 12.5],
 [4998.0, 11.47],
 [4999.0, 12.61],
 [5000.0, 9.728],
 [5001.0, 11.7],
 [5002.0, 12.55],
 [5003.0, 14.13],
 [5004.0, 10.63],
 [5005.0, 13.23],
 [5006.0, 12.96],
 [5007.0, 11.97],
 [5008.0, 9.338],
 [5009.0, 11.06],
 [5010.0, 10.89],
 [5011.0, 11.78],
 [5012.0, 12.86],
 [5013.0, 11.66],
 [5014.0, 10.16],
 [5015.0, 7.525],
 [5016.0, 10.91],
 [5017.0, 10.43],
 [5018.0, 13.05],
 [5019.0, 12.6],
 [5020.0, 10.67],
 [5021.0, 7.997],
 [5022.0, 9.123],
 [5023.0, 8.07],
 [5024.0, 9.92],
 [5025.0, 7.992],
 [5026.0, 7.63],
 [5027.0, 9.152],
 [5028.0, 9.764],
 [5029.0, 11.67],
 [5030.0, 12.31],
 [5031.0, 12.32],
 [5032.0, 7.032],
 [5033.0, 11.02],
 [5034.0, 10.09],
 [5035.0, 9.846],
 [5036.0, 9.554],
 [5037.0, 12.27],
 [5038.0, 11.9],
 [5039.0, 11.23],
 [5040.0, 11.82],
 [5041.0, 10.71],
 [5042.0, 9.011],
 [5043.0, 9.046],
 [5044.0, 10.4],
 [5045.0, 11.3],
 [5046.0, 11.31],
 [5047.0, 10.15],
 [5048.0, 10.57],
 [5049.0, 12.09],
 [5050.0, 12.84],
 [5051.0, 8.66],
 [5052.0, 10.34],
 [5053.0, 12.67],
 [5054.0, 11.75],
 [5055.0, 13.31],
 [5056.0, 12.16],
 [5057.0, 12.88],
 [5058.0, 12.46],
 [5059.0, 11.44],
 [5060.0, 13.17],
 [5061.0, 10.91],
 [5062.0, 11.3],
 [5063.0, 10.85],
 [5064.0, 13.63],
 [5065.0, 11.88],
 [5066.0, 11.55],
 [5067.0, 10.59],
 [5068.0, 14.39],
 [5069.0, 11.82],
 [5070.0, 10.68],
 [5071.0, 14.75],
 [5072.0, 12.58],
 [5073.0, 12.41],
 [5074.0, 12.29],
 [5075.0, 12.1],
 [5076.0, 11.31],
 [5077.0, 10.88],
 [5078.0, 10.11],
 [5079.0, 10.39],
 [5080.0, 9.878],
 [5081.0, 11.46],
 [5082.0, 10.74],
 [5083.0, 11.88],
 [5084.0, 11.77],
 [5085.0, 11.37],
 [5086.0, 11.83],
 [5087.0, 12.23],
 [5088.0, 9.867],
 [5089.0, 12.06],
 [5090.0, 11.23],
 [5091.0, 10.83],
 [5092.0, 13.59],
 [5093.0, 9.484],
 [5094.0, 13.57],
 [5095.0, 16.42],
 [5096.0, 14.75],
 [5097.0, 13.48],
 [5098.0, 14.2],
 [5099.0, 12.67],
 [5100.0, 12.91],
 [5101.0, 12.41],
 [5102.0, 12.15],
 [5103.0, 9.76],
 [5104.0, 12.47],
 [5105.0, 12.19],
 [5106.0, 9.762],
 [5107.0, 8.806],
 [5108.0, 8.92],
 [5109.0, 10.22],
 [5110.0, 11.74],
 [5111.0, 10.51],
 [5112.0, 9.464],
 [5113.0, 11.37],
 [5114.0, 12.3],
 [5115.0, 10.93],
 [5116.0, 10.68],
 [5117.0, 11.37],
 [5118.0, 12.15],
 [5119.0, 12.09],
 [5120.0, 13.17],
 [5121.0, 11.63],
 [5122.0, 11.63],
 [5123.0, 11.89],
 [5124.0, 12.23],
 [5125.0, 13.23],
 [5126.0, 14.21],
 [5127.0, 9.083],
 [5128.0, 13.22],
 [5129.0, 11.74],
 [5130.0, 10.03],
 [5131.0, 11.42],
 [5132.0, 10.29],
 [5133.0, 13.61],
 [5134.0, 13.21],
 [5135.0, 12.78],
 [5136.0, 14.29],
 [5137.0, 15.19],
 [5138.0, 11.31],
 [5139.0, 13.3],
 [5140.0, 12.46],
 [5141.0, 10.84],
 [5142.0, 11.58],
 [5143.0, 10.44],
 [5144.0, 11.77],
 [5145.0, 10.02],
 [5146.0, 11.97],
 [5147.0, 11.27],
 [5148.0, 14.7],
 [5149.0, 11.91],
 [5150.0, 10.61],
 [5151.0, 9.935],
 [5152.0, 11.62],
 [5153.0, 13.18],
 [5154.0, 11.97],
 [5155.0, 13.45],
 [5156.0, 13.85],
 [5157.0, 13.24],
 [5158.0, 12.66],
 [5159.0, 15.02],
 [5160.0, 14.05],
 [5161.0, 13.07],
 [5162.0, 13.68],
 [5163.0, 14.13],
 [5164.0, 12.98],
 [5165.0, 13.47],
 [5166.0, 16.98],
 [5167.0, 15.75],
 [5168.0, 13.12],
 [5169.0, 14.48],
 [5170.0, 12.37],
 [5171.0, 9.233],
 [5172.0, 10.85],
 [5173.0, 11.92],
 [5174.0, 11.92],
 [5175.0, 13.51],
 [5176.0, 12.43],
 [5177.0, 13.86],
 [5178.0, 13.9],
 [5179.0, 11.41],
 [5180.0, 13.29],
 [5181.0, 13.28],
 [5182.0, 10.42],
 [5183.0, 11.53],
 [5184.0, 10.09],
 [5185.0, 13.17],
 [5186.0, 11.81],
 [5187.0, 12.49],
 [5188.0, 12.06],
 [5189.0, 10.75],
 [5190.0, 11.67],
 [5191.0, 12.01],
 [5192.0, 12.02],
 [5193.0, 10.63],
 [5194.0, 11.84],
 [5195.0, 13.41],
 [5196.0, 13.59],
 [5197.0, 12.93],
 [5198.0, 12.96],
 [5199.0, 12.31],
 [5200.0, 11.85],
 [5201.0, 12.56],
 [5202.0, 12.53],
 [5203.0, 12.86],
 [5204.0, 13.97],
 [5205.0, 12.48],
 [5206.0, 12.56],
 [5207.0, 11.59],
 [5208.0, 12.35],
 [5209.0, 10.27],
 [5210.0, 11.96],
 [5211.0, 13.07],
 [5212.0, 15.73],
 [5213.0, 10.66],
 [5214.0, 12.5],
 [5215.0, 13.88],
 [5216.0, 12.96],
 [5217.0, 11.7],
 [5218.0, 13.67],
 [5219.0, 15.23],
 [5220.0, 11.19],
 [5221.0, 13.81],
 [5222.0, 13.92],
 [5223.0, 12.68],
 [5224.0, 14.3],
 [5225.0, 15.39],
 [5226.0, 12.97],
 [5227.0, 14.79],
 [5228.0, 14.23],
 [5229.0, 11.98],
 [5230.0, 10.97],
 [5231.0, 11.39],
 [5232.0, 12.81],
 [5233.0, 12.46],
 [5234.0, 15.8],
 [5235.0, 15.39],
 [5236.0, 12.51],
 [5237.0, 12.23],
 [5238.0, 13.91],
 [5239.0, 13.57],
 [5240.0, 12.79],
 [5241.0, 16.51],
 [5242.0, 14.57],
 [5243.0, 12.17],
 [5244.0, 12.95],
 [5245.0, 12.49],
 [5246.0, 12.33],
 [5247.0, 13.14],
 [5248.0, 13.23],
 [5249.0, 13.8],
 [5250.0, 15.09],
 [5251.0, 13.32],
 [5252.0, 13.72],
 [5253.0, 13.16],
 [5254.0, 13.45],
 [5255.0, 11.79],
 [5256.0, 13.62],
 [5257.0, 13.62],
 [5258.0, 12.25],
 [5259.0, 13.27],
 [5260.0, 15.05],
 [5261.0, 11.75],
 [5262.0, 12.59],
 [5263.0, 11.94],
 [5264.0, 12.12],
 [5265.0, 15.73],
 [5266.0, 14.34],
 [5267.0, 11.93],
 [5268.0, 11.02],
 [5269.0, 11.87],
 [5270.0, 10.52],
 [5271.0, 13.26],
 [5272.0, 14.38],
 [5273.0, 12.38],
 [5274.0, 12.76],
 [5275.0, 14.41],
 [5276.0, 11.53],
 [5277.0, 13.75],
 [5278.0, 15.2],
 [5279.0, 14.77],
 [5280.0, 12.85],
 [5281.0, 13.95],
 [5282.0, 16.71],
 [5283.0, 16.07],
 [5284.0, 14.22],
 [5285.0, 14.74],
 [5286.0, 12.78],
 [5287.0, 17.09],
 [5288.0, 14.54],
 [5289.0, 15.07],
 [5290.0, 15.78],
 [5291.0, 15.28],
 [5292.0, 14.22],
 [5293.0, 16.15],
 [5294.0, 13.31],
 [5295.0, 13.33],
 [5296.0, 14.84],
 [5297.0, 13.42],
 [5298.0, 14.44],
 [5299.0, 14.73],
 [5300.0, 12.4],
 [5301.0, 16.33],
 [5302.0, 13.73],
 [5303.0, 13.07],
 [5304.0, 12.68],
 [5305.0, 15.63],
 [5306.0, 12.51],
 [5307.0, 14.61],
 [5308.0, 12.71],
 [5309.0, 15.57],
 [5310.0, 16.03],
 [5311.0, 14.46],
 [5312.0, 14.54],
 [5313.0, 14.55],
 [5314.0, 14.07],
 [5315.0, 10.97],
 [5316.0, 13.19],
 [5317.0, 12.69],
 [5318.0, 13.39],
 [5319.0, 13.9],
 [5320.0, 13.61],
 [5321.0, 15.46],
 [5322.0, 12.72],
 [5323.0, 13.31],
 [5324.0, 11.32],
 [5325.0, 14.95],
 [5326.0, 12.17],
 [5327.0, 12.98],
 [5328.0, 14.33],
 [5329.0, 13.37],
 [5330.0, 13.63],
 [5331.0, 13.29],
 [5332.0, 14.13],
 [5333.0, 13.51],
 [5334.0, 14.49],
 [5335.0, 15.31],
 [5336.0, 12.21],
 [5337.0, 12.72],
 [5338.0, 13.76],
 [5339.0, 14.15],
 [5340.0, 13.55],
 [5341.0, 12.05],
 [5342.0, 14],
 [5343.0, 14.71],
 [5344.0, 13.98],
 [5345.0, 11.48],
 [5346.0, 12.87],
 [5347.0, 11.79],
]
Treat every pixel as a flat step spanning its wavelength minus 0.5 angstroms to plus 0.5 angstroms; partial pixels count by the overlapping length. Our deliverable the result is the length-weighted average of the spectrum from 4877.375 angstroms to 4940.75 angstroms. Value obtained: 8.25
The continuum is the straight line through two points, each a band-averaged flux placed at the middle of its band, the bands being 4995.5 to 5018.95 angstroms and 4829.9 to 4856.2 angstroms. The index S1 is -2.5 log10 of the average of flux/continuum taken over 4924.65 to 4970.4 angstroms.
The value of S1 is 0.118 mag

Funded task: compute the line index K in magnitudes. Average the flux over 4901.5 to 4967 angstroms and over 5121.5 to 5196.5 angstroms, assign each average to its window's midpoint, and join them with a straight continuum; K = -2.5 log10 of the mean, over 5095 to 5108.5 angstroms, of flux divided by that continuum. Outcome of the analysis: -0.04 mag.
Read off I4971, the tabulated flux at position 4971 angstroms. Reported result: 9.889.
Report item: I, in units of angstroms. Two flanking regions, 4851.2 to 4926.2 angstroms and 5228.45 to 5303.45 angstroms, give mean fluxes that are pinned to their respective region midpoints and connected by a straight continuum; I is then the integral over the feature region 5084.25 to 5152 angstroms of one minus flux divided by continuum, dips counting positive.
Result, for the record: -0.5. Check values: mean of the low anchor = 8.92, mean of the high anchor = 13.6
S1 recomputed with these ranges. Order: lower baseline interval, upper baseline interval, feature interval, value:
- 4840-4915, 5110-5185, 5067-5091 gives -0.01 mag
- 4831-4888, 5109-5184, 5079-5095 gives 0.01 mag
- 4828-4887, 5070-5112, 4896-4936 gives 0.22 mag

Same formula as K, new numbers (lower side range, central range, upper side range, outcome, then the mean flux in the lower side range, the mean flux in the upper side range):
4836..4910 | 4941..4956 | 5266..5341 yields -0.09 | 8.9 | 13.8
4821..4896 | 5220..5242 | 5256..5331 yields -0.04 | 8.95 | 13.8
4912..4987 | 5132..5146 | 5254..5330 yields -0.04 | 9.5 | 13.7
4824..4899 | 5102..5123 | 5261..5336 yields 0.06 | 8.92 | 13.8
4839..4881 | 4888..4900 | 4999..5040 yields 0.18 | 9.05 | 10.8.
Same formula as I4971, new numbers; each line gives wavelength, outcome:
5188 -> 12.06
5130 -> 10.03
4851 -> 9.596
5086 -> 11.83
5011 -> 11.78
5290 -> 15.78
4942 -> 8.107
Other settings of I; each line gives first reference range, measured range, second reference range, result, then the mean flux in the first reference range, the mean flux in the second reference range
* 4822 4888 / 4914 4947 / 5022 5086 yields 5.6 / 9.11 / 11.1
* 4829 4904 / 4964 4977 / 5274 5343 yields -0.1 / 8.93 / 14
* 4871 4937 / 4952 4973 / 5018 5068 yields -2.5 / 8.31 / 10.9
